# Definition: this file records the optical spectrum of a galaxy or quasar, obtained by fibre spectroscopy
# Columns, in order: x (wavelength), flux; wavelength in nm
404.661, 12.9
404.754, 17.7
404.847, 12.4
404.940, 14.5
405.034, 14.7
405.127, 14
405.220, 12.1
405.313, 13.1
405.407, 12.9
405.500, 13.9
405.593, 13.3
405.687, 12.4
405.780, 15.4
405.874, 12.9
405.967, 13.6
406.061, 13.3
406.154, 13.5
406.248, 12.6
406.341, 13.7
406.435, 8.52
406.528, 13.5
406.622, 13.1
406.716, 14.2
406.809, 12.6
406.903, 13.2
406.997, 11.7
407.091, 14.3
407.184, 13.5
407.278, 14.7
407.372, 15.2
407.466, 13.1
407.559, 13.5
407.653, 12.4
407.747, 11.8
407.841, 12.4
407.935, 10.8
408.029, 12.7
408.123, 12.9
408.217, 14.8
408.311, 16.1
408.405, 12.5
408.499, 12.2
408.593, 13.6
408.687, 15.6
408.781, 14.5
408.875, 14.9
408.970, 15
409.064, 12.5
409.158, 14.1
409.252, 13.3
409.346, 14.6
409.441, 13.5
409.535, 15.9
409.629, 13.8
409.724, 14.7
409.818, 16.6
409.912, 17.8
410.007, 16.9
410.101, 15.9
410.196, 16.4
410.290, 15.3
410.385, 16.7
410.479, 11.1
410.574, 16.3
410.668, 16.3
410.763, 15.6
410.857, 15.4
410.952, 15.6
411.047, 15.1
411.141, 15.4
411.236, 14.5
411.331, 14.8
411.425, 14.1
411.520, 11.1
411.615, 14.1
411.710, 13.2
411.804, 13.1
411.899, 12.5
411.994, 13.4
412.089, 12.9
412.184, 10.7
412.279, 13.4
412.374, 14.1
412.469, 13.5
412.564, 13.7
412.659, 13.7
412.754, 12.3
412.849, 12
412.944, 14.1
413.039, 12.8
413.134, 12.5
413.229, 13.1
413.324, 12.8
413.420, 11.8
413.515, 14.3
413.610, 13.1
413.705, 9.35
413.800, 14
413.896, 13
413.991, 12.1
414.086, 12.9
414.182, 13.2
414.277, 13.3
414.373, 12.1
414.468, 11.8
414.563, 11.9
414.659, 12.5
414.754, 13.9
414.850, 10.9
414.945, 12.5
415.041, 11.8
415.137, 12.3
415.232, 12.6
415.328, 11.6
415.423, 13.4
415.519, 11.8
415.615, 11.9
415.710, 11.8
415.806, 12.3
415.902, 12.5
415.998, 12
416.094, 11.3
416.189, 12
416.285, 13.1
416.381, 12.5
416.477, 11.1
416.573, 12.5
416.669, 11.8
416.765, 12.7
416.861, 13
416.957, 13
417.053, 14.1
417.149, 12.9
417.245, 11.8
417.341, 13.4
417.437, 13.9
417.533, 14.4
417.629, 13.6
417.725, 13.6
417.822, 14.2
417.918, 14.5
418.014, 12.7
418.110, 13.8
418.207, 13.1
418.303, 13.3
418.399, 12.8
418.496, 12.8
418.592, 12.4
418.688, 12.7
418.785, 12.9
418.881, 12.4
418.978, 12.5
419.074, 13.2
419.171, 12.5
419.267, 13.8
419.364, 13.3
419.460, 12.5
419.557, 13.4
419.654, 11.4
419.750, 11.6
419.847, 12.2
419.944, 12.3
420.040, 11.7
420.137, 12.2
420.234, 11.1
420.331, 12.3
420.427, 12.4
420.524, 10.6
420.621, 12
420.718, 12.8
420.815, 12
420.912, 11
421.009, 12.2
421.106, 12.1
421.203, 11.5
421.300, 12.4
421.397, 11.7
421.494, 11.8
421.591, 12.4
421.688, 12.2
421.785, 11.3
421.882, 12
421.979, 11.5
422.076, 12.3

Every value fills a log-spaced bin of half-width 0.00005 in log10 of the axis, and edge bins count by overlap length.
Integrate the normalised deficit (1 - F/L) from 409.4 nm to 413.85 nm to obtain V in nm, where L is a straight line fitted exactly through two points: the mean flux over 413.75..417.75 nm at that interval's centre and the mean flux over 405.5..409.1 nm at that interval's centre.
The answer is -0.36 nm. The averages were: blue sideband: 13.3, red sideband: 12.6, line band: 14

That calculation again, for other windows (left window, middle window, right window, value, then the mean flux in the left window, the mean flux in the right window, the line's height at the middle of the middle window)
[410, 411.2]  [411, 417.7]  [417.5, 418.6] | 0.76 nm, 15.5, 13.5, 14.5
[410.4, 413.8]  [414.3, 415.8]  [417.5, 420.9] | 0.11 nm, 13.5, 12.7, 13.2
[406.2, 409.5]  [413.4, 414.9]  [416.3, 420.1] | 0.06 nm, 13.4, 12.9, 13.1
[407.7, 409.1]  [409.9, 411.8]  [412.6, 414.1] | -0.27 nm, 13.5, 12.8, 13.1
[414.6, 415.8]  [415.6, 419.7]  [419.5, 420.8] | -0.24 nm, 12.2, 12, 12.1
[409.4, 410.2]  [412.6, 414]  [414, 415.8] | 0.07 nm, 15.7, 12.3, 13.4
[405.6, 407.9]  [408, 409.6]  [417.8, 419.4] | -0.11 nm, 13.1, 13.1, 13.1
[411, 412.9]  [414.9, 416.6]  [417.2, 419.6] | 0.14 nm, 13.4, 13.2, 13.3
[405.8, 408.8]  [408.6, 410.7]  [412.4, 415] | -0.32 nm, 13.2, 12.7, 13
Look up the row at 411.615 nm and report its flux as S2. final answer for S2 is 14.1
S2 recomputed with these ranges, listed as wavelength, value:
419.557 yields 13.4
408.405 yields 12.5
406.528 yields 13.5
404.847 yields 12.4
